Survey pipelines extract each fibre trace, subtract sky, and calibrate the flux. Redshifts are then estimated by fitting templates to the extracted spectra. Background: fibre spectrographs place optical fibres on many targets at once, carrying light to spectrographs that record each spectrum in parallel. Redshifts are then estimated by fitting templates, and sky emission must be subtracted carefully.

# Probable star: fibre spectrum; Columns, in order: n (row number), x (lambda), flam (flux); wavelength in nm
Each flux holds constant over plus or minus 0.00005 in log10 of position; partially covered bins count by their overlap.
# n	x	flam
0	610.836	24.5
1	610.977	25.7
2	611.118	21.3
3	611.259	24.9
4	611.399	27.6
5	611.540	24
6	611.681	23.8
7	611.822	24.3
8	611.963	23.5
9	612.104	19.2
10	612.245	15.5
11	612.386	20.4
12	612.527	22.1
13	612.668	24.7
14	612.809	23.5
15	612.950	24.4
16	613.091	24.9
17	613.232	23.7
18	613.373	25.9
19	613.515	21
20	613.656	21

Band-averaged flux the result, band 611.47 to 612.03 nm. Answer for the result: 23.9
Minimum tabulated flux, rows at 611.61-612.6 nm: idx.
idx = 15.5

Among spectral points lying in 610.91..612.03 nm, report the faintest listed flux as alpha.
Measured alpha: 21.3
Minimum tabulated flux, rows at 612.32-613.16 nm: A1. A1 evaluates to 20.4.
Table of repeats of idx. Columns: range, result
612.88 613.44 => 23.7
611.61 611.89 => 23.8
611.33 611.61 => 24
